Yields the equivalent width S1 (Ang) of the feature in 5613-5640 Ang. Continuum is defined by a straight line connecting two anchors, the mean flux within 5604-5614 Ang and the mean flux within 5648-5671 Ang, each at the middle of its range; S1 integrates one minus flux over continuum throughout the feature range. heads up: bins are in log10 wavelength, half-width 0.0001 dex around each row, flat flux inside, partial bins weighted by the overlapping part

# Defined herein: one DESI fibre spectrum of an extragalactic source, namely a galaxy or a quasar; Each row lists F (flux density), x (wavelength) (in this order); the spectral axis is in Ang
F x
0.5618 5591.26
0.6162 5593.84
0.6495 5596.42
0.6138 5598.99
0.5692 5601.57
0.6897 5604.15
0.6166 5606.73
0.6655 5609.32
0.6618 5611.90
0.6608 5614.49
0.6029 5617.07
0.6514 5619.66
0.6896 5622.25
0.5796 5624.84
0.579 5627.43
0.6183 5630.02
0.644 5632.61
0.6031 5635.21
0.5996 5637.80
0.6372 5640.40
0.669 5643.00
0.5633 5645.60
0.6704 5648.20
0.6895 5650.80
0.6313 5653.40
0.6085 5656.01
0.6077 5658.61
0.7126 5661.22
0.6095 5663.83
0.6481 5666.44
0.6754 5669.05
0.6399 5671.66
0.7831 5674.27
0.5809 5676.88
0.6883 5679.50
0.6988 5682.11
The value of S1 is 1.2 Ang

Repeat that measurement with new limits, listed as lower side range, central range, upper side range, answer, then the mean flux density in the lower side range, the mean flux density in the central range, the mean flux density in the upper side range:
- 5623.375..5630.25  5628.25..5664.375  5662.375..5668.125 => -1.2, 0.591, 0.633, 0.634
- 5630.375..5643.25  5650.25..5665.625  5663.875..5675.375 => 0.4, 0.626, 0.641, 0.677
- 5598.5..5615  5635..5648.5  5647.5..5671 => 0.5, 0.64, 0.622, 0.649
